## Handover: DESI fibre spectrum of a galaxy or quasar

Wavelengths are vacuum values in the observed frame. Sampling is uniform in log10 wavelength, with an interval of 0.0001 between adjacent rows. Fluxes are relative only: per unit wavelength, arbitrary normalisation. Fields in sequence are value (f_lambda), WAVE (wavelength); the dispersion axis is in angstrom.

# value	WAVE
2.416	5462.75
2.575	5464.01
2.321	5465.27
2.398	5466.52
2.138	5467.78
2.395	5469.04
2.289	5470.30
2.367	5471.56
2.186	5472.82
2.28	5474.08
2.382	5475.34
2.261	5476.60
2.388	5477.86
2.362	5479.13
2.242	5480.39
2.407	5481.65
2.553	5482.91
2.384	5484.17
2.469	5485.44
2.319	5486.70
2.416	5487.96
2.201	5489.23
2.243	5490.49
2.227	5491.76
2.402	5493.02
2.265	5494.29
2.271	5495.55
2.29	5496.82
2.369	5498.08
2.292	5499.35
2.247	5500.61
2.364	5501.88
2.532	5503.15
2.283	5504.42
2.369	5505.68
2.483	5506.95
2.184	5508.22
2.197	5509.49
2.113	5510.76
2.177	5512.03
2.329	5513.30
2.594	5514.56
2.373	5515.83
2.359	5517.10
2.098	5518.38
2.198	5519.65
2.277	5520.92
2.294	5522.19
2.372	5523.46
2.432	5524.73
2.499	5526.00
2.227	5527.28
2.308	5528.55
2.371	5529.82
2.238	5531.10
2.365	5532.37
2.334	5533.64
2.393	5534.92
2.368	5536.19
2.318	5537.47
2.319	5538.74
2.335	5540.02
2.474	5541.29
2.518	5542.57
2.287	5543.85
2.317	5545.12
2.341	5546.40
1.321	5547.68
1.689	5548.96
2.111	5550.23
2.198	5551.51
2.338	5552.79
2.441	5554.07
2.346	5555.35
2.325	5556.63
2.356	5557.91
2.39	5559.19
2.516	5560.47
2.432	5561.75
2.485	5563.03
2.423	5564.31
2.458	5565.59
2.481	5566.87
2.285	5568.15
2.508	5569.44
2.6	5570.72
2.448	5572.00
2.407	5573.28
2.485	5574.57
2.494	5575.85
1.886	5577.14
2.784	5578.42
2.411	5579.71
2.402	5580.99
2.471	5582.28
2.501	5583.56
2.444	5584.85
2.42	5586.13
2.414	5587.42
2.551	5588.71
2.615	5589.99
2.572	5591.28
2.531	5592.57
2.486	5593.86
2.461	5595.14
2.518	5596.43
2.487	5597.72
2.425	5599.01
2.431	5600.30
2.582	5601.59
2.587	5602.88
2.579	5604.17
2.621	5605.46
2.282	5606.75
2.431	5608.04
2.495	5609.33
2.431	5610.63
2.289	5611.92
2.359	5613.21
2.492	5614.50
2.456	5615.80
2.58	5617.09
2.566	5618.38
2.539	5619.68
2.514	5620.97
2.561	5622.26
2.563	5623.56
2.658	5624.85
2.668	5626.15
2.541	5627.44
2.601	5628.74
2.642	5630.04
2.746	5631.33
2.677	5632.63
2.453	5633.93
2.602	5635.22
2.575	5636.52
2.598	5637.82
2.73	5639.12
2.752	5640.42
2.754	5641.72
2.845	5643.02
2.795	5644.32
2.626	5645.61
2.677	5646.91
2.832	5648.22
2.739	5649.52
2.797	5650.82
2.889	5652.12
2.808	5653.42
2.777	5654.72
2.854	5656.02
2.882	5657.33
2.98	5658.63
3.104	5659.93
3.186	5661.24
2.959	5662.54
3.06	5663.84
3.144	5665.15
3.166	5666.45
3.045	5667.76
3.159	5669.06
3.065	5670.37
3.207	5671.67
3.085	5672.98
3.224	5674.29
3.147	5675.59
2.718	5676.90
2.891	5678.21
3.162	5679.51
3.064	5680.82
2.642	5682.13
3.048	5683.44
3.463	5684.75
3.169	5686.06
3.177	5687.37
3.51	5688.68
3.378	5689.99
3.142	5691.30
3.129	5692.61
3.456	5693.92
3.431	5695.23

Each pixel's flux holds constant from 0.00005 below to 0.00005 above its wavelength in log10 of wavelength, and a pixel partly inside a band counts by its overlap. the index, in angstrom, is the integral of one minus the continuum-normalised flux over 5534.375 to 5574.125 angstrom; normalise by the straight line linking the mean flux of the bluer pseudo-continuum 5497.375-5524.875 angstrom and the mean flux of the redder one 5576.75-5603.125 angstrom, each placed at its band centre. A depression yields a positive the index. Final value 1.2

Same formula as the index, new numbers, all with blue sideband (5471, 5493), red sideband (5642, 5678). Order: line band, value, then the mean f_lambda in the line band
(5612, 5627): 1.5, 2.53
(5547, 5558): 2.0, 2.11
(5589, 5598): 0.6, 2.53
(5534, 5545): 0.7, 2.37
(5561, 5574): 0.9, 2.45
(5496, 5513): 0.8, 2.3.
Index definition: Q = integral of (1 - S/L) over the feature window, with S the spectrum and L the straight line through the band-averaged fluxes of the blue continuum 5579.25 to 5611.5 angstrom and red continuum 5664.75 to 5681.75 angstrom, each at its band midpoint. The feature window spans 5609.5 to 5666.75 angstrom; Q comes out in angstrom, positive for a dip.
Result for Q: 2.1 angstrom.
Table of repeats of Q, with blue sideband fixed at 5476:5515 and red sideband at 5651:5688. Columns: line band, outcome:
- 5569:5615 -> 4.24 angstrom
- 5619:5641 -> 2.01 angstrom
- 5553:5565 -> 0.82 angstrom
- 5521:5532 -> 0.51 angstrom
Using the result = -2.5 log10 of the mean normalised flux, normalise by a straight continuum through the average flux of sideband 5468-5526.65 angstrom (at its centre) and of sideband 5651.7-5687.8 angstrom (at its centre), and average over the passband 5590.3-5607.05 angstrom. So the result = 0.10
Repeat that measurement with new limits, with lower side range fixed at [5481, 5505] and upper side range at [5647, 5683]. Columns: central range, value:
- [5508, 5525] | 0.067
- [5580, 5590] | 0.091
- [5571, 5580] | 0.097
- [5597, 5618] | 0.122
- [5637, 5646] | 0.063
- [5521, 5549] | 0.094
